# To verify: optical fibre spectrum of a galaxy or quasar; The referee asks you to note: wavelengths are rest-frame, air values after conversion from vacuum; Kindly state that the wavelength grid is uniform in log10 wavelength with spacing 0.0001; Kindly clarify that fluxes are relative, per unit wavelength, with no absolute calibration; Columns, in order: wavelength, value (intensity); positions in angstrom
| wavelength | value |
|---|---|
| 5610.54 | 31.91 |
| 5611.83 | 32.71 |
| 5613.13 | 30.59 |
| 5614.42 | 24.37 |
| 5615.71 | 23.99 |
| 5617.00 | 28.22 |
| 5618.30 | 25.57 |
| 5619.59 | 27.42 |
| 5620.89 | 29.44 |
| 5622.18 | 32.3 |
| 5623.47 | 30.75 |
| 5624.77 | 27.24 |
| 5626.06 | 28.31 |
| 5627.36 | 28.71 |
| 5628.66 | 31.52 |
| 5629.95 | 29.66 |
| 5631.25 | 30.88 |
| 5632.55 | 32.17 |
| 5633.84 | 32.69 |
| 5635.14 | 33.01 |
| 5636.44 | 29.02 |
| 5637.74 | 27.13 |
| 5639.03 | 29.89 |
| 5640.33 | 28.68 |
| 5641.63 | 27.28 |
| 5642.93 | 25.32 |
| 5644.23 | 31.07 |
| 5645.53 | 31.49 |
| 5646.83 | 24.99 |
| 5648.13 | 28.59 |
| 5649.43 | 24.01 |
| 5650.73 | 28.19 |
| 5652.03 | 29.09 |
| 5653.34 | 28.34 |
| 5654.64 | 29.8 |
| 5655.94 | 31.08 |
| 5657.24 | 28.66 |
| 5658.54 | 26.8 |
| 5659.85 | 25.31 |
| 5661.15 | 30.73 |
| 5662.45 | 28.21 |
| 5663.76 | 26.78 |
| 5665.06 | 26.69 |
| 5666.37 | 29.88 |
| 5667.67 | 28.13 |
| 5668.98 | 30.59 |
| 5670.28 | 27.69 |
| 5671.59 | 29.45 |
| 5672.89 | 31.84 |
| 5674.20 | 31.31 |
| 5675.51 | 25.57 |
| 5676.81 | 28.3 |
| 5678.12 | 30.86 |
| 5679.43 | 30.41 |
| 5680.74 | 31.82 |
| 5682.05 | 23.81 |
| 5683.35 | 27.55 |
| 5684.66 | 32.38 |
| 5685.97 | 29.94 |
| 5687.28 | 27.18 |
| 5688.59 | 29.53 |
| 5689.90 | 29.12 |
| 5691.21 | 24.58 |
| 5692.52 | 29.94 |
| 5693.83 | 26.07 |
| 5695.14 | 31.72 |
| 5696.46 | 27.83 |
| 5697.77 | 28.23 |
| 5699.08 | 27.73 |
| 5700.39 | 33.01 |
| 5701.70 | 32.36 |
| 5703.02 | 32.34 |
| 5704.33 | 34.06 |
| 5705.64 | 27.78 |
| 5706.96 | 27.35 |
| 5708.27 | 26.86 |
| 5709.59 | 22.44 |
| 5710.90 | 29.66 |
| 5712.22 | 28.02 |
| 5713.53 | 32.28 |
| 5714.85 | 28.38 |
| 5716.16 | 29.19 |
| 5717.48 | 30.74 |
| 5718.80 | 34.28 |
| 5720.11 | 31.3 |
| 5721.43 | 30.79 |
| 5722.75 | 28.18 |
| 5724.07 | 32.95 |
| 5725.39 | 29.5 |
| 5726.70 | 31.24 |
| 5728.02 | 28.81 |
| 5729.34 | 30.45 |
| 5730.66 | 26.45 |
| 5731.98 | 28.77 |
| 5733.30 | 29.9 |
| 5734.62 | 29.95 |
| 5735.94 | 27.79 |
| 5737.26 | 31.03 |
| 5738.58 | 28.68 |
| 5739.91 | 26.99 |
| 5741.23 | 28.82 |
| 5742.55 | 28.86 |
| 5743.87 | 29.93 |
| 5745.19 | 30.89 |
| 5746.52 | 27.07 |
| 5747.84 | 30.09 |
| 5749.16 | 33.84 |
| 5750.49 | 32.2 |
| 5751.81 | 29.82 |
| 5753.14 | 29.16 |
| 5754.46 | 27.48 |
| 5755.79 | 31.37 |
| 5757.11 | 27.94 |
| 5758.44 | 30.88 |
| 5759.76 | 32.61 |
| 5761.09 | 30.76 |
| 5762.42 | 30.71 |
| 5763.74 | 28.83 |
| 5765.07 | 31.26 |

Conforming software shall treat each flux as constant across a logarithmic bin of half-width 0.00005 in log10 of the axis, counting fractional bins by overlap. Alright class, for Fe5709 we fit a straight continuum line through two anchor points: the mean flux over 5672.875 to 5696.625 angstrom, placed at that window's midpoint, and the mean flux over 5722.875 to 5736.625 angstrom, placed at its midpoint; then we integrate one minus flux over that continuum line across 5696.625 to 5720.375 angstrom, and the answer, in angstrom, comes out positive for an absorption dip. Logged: -0.4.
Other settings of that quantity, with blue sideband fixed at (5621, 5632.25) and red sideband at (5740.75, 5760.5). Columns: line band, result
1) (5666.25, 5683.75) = 0.5 angstrom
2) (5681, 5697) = 0.9 angstrom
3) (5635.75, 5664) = 1.7 angstrom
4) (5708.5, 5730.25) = 0.2 angstrom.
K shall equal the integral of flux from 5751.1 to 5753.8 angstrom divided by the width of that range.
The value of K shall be 29.6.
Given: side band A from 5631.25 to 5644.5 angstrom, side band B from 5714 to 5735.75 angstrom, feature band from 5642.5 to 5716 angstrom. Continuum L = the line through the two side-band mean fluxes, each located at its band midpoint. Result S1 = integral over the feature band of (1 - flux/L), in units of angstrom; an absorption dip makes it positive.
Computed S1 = 2.6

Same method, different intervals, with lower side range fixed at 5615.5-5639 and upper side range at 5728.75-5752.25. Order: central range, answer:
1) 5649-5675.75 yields 0.8 angstrom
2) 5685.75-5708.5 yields 0.2 angstrom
